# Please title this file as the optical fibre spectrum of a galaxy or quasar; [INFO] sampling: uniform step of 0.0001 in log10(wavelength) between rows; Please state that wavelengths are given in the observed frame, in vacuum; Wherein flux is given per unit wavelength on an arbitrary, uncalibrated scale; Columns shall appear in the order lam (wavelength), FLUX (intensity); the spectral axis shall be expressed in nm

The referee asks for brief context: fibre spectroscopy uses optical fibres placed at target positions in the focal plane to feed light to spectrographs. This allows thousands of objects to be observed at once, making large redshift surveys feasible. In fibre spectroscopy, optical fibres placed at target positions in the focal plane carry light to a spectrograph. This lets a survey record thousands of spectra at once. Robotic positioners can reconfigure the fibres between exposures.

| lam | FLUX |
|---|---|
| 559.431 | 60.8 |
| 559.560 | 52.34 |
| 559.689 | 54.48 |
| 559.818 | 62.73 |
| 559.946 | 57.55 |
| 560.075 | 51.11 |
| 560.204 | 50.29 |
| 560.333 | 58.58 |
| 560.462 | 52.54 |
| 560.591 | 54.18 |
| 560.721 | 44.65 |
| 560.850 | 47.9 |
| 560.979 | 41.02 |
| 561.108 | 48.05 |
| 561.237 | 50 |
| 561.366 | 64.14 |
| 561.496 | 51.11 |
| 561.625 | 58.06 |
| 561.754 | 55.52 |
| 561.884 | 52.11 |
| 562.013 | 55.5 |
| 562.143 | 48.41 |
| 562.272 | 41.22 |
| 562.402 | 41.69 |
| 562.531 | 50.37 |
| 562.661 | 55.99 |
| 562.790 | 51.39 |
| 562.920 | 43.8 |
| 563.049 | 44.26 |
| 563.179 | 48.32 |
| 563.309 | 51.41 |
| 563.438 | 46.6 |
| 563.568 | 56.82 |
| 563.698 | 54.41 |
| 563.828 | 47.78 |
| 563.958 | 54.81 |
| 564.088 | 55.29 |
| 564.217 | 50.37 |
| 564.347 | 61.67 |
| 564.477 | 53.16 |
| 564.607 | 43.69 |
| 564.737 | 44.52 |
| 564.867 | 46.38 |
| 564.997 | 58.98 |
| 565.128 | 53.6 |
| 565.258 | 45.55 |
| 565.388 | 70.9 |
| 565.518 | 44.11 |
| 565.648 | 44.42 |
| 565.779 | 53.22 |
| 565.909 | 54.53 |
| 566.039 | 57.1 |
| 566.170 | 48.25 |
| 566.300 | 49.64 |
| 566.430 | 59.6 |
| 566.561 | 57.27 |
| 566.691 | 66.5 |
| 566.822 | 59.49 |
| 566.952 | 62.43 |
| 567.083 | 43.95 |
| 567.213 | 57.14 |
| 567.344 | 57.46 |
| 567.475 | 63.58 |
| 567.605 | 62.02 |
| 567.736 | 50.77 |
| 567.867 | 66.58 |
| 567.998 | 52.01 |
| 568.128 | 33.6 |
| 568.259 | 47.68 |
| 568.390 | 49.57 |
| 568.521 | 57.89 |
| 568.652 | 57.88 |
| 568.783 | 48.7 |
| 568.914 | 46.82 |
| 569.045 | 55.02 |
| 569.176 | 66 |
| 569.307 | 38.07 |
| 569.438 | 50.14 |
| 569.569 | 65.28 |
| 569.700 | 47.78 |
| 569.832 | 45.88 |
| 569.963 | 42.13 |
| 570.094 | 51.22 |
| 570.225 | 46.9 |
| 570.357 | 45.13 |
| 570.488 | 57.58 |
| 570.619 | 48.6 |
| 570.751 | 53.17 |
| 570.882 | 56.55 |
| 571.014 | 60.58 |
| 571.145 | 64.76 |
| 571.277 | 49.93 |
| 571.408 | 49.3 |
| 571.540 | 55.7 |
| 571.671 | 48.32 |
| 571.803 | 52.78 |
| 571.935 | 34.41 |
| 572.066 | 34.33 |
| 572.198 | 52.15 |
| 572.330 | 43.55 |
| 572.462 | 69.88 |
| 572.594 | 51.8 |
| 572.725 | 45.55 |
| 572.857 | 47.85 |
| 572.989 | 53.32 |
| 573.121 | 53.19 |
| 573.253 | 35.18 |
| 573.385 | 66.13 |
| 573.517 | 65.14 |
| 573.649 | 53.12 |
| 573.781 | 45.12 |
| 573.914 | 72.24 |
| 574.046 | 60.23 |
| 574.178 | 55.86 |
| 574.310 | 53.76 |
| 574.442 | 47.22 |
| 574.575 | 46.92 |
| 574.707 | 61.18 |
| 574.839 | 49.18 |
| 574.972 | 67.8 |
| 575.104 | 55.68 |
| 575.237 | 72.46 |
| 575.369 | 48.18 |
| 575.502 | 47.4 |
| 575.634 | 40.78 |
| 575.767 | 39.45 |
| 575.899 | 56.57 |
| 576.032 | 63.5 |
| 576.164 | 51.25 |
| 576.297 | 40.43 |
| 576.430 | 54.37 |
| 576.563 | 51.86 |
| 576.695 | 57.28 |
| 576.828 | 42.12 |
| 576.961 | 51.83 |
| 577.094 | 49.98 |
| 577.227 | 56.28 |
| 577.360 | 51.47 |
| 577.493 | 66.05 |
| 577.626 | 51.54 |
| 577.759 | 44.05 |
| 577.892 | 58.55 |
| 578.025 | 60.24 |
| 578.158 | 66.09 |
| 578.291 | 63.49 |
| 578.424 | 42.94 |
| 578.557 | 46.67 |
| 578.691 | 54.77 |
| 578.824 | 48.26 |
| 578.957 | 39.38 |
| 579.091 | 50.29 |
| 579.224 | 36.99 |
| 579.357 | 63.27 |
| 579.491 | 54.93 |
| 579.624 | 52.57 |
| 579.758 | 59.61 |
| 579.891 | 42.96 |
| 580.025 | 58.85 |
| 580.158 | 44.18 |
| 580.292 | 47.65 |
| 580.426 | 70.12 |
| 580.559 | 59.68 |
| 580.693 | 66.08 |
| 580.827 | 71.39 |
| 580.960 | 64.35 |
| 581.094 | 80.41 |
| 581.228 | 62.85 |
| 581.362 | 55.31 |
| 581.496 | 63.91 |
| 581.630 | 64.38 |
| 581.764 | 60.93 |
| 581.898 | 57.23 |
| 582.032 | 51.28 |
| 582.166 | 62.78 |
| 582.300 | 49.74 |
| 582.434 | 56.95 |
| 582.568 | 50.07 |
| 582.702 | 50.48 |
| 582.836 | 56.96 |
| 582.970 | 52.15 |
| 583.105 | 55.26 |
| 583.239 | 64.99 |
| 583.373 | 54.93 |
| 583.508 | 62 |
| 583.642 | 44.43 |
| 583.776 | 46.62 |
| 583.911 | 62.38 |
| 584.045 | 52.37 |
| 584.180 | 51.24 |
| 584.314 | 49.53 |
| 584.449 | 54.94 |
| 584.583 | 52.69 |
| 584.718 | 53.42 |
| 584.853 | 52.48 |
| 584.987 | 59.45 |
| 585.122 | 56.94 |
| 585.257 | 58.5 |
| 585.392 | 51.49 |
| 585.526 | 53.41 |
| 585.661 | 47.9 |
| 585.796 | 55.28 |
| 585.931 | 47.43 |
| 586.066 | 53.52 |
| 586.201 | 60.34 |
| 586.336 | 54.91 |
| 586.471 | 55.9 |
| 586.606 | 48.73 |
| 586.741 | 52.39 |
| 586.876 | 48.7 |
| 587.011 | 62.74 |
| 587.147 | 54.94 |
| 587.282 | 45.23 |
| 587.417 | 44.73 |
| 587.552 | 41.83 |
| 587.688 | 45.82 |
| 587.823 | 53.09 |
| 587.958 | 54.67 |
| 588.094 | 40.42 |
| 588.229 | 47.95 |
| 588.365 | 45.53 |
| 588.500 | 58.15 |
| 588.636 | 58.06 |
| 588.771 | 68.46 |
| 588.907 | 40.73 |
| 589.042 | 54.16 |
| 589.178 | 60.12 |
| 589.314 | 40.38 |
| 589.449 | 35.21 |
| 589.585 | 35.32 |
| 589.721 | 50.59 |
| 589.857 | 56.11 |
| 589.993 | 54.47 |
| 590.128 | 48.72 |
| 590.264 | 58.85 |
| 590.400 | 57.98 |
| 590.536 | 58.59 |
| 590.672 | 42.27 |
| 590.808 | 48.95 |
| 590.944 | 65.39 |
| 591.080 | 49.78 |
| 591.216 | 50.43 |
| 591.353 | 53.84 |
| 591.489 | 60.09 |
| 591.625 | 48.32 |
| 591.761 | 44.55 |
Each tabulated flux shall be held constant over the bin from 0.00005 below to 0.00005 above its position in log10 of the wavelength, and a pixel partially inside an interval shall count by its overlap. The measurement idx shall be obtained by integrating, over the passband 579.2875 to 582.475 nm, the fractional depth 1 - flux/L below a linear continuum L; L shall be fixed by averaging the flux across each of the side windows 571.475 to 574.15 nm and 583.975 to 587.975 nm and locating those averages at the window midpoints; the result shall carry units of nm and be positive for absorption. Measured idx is -0.42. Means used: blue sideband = 52.1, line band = 59.2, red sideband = 52.5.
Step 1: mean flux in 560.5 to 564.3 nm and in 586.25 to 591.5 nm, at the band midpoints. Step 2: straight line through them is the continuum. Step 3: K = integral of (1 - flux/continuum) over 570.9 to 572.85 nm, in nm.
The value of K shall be 0.00 nm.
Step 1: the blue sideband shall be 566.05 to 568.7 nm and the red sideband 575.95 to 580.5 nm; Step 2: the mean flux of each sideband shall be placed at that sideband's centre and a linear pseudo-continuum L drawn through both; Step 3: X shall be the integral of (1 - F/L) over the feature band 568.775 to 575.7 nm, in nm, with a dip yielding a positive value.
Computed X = 0.21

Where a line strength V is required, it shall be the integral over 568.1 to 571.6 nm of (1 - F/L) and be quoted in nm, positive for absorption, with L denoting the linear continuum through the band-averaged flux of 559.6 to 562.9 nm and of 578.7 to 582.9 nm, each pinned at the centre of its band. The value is 0.14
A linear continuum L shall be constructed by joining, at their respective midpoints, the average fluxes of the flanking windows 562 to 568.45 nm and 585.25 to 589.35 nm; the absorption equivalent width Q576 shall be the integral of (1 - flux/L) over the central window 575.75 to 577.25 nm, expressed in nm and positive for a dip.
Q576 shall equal 0.016 nm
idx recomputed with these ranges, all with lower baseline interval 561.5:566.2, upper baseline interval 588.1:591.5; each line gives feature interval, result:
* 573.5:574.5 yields -0.09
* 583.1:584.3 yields -0.07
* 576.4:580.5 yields -0.11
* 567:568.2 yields -0.07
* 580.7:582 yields -0.32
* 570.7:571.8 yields -0.07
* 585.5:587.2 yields -0.06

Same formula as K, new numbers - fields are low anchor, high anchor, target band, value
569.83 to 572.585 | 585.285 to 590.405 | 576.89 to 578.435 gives -0.14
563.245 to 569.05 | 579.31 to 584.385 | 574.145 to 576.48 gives 0.12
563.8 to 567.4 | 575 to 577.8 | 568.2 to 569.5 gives 0.04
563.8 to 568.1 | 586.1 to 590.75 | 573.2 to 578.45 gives -0.13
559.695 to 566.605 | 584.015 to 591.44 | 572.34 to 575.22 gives -0.18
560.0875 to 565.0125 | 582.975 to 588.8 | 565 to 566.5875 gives -0.07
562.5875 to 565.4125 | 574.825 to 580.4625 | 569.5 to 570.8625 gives 0.04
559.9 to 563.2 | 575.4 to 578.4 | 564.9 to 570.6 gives -0.19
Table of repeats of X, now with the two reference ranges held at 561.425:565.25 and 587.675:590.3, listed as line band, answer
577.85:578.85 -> -0.094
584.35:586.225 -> -0.130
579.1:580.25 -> -0.022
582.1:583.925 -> -0.155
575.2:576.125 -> -0.024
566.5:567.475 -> -0.141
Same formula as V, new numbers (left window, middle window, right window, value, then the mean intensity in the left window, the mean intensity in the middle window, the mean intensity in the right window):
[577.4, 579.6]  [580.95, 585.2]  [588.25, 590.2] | -0.38 nm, 53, 56.6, 50.4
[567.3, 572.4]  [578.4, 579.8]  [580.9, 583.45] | 0.17 nm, 51.5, 50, 58.7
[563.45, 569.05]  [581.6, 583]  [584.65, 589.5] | -0.09 nm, 53.5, 55.6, 51.8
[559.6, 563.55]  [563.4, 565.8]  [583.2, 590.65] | -0.03 nm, 51.2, 51.9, 52.2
